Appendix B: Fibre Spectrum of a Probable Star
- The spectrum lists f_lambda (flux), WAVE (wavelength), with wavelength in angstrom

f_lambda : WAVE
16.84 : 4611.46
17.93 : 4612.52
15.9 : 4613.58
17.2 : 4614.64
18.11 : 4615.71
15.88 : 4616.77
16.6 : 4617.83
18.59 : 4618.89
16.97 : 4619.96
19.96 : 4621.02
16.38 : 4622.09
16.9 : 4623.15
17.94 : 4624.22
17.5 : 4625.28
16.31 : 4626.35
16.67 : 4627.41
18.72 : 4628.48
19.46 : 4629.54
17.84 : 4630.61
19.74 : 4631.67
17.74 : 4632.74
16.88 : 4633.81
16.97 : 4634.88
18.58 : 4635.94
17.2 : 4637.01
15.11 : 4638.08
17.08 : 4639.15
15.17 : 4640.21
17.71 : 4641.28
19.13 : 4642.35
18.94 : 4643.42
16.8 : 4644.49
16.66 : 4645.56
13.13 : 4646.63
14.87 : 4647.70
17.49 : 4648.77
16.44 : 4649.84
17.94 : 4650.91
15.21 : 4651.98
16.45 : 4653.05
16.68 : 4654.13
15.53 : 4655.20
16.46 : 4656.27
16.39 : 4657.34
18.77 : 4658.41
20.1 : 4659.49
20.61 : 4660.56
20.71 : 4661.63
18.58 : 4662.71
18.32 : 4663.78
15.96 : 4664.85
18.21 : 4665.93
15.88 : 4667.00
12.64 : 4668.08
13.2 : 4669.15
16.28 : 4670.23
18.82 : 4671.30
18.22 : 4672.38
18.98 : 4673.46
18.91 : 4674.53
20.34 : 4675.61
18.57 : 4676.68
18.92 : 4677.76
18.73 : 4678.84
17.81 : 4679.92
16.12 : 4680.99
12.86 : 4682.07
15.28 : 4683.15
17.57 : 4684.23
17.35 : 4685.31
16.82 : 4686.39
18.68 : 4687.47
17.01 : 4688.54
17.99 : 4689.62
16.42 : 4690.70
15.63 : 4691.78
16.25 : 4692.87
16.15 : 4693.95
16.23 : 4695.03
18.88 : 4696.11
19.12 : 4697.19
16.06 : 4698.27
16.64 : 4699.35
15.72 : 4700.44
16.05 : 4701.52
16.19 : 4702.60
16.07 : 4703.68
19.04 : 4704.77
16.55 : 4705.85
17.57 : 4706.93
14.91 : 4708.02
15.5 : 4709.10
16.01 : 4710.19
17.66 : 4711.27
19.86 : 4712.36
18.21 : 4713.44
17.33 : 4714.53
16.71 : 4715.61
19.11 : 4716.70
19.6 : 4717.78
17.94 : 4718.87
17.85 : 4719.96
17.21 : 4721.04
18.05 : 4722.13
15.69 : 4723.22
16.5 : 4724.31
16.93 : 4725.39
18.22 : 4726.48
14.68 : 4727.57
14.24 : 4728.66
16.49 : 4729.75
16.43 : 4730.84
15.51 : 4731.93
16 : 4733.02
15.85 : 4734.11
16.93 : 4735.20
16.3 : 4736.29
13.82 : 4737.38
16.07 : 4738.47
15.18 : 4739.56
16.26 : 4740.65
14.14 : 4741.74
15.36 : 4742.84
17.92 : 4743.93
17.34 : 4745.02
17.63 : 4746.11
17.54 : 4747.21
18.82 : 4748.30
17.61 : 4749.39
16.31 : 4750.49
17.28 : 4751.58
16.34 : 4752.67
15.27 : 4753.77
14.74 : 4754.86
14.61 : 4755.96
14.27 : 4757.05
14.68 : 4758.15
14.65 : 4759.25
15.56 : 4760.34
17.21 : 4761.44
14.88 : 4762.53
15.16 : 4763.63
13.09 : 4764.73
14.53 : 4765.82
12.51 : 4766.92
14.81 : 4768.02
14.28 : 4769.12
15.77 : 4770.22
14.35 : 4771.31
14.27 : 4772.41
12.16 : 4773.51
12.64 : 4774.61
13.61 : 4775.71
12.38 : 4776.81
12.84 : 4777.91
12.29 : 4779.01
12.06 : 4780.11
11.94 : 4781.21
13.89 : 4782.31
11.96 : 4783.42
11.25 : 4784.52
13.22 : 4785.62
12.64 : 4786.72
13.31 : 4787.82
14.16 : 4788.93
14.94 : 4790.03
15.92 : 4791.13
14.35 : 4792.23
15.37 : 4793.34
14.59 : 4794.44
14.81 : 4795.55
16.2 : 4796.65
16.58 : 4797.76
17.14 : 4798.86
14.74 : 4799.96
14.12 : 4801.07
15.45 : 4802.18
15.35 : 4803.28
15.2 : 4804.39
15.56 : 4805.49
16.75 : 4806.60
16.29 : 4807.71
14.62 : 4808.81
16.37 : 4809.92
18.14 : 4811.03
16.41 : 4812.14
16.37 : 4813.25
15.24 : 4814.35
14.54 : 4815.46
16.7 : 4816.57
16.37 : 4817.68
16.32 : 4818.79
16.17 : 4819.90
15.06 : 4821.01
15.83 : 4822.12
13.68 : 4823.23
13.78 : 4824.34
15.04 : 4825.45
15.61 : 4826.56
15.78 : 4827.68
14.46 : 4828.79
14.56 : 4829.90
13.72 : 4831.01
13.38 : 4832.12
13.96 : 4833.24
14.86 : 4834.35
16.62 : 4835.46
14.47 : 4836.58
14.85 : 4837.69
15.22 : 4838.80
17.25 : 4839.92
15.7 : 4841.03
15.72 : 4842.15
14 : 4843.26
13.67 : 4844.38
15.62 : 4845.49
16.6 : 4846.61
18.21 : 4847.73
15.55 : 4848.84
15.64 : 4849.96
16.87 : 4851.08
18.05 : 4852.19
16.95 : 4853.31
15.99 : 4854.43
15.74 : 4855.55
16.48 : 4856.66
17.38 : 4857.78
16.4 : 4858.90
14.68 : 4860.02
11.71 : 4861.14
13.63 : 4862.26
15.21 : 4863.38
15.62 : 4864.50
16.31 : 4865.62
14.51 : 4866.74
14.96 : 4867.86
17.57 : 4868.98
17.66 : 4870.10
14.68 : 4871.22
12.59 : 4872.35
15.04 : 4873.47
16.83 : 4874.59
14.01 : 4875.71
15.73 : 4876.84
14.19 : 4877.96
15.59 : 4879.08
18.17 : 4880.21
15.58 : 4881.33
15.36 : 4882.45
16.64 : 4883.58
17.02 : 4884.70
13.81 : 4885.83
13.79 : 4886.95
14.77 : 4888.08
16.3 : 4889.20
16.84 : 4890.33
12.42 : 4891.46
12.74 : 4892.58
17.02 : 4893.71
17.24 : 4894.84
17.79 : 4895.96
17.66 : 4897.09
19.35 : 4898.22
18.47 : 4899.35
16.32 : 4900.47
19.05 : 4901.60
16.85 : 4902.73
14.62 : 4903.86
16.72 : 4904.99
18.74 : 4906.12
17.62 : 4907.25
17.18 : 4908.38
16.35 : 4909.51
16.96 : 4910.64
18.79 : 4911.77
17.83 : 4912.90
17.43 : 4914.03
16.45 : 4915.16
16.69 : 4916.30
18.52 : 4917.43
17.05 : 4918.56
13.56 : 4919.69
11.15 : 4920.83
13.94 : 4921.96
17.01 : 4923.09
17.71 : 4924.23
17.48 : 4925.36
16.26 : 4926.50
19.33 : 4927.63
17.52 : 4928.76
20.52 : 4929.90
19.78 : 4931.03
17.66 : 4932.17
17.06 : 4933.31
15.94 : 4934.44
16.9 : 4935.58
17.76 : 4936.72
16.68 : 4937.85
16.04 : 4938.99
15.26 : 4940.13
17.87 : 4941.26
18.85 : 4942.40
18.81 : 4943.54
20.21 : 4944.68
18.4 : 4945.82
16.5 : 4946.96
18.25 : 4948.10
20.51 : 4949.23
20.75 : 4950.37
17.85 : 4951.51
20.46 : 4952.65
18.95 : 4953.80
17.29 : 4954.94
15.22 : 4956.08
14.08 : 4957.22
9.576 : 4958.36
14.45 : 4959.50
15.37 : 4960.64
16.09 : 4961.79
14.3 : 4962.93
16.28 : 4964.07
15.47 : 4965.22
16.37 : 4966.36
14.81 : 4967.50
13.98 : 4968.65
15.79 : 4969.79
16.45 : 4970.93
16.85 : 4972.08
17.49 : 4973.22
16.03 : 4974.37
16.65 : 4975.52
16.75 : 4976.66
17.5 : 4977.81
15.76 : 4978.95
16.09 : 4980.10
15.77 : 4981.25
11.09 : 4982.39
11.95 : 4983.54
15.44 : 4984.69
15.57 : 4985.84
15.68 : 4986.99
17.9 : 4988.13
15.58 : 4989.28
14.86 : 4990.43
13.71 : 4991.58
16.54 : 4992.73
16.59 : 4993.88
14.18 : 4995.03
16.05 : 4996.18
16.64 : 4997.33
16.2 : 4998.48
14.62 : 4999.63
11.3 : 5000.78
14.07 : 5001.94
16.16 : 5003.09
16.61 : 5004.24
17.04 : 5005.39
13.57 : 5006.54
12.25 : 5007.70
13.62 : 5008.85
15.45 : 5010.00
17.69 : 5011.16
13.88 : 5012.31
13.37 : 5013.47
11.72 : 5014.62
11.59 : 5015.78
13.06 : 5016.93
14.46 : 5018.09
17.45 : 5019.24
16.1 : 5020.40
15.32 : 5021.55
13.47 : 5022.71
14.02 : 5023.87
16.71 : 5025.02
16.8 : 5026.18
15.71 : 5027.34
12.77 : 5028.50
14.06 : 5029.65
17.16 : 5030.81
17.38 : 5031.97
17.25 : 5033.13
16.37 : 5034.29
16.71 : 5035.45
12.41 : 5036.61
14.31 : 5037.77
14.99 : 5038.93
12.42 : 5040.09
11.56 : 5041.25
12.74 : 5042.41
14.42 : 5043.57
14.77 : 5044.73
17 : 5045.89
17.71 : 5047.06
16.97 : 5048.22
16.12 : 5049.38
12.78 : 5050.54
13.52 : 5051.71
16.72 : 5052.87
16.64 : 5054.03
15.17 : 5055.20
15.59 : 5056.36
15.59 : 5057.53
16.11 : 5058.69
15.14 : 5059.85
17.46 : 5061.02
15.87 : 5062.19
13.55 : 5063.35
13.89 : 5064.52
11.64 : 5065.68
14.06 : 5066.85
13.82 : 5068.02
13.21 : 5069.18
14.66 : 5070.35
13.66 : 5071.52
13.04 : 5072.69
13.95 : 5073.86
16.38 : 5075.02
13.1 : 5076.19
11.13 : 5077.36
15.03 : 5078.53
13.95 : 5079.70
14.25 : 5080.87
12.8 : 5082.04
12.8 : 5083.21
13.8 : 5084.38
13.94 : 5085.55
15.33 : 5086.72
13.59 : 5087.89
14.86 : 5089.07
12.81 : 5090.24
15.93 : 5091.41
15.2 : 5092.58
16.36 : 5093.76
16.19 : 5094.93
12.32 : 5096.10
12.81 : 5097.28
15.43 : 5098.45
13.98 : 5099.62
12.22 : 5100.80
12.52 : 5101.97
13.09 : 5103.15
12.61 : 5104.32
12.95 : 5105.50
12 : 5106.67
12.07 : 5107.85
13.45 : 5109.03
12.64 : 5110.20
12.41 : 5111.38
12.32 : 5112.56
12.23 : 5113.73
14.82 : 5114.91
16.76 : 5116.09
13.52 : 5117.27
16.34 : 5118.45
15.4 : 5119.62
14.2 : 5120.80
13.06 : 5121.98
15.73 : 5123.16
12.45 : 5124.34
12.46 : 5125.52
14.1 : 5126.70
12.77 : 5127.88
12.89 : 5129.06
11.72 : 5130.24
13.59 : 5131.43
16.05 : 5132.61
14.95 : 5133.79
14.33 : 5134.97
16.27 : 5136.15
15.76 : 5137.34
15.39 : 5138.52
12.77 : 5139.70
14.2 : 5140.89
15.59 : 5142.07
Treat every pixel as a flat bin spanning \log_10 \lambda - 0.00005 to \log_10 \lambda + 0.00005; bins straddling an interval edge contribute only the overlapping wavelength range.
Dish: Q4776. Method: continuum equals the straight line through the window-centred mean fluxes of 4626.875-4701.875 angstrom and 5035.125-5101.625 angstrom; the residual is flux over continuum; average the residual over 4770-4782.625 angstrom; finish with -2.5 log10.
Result 0.25 mag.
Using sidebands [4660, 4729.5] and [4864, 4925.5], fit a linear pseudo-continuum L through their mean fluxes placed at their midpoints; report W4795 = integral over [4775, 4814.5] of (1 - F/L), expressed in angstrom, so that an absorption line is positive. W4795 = 4.9 angstrom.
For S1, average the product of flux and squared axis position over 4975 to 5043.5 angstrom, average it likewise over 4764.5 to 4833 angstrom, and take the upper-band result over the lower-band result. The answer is 1.1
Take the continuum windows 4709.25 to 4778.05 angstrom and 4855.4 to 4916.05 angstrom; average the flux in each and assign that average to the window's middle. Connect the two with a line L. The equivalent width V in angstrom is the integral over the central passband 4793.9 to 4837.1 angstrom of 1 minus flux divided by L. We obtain 1.6 angstrom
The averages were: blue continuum 15.9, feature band 15.4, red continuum 16.1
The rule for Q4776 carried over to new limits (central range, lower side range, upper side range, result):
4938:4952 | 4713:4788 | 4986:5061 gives -0.20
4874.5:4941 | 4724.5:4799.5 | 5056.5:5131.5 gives -0.14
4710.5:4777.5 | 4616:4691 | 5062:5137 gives 0.05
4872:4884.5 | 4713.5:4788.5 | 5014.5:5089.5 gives -0.04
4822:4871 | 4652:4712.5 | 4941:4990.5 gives 0.08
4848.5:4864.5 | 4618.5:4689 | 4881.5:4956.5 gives 0.09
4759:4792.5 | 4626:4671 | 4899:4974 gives 0.23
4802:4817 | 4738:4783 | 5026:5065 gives -0.07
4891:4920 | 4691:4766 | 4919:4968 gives -0.01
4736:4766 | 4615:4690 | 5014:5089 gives 0.06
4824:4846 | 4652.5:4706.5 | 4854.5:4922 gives 0.10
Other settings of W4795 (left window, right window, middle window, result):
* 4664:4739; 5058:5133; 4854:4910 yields -1.57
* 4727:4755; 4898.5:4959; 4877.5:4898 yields 1.46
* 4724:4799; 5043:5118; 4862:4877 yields -0.60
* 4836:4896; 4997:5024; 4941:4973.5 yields -4.01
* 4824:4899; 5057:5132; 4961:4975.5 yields -1.05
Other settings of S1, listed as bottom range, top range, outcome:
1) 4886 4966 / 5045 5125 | 0.90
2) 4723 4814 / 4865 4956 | 1.18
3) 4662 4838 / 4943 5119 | 1.06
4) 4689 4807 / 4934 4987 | 1.14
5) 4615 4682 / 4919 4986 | 1.08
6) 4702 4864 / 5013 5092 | 1.05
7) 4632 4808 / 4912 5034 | 1.10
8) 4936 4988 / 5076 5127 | 0.89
